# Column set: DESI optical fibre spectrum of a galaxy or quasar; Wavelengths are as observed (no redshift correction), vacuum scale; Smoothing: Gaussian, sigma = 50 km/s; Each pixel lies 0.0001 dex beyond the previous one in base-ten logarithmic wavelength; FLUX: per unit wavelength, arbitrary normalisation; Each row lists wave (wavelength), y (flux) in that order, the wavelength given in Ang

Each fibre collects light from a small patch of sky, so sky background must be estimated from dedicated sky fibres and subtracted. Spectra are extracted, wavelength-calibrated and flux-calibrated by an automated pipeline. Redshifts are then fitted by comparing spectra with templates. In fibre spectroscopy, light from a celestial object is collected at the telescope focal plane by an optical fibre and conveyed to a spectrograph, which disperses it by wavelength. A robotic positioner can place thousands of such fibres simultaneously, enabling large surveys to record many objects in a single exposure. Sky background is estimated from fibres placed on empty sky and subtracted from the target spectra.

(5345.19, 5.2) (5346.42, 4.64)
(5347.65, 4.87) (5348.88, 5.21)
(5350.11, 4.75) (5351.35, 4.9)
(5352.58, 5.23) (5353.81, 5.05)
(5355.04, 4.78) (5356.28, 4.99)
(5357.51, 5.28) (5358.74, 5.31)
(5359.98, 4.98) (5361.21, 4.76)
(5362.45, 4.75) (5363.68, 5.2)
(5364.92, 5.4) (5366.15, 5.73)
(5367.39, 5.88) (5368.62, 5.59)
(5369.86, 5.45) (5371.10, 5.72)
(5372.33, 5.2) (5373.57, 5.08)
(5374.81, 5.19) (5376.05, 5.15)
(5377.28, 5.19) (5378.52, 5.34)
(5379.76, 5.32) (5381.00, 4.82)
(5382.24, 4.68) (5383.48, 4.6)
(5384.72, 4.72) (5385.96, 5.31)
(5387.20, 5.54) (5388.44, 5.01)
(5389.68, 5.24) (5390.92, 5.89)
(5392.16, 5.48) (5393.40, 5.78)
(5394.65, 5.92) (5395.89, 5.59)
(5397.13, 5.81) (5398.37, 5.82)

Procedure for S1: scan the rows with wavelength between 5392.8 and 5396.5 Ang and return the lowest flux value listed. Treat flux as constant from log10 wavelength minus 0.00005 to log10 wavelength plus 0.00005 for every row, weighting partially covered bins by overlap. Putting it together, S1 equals 5.59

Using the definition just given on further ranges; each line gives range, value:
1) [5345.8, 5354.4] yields 4.64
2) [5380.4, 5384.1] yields 4.6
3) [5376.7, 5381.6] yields 4.82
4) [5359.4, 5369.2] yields 4.75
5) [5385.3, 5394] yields 5.01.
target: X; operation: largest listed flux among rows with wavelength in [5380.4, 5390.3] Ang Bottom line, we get 5.54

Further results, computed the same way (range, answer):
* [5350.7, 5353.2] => 5.23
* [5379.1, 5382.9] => 5.32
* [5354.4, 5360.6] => 5.31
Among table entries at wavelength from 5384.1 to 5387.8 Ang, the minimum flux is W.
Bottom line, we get 4.72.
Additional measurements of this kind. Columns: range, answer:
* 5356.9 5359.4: 5.28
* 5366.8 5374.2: 5.08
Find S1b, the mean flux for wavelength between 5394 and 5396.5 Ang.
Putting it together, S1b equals 5.74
